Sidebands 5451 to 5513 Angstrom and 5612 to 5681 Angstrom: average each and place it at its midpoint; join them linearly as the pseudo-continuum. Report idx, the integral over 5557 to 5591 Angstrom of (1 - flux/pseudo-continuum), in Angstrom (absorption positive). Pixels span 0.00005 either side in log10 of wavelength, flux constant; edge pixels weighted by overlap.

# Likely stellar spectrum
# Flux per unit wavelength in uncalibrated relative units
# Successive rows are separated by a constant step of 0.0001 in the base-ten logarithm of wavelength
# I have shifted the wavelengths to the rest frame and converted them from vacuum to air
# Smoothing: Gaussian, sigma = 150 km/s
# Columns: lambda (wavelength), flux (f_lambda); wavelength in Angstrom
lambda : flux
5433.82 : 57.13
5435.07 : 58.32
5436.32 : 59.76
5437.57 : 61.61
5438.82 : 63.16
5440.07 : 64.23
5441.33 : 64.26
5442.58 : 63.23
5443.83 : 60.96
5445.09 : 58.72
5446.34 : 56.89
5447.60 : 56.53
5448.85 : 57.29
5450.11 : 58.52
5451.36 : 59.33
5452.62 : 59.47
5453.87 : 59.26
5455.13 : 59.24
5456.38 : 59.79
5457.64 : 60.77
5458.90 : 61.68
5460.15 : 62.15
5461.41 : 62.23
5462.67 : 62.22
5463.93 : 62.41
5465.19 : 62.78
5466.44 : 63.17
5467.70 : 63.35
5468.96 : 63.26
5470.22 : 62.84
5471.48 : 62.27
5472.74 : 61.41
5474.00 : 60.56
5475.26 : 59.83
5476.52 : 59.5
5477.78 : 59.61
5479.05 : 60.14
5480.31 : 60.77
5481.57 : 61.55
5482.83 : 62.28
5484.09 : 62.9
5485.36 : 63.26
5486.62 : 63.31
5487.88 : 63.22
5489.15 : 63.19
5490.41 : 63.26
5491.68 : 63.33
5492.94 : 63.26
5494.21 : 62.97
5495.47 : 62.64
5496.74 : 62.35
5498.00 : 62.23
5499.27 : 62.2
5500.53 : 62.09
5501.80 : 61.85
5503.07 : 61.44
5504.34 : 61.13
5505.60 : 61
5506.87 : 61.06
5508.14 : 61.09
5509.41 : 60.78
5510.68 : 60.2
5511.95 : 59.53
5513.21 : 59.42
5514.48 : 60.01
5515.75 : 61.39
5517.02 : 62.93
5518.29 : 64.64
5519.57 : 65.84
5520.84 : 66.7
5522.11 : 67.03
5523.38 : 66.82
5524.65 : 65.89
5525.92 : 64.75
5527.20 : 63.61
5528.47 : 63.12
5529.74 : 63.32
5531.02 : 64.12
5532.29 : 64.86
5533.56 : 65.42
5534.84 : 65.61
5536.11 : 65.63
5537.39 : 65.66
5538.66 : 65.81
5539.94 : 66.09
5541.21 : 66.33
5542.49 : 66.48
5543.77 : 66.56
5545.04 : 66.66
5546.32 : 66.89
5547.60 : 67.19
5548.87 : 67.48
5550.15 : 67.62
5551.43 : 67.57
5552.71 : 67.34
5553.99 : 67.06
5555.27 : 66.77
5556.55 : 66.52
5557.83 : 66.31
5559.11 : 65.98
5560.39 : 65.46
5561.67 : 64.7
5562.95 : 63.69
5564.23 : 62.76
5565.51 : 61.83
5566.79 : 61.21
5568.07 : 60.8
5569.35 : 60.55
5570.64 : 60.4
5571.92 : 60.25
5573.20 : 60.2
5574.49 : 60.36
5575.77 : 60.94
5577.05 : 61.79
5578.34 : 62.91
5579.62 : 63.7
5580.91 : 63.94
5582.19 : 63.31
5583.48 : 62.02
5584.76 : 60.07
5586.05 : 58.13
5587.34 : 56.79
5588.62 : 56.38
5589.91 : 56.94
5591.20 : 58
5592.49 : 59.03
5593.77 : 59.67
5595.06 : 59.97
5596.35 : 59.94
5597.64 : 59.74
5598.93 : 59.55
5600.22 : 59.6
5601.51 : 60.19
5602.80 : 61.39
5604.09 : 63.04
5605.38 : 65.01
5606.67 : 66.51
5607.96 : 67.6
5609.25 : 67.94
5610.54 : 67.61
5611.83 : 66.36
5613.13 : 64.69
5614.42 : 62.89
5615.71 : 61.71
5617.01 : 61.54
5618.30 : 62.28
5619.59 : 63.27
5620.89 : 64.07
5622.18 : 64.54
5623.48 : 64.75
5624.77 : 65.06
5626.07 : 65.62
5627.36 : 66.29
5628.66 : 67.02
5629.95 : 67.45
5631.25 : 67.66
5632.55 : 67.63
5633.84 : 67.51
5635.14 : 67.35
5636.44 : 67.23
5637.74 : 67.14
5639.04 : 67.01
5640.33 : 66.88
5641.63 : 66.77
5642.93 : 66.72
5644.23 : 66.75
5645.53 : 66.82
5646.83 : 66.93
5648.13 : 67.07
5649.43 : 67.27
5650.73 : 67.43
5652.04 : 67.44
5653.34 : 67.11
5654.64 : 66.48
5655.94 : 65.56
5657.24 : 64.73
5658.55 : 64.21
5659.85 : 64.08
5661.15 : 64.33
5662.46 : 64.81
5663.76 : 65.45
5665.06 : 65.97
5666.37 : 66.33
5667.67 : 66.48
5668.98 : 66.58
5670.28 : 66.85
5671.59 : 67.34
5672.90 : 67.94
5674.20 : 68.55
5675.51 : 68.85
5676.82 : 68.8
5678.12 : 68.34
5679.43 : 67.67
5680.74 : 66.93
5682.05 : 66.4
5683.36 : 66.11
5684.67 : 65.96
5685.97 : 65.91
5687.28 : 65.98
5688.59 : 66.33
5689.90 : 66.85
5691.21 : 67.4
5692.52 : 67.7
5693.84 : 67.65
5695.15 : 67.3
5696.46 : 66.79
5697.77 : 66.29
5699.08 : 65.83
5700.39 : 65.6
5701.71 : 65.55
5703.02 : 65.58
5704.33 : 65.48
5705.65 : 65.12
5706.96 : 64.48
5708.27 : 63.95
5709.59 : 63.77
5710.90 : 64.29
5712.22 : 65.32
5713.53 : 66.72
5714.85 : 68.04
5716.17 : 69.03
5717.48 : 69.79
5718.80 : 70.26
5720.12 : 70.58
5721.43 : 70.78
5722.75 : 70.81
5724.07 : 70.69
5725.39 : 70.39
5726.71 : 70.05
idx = 1.4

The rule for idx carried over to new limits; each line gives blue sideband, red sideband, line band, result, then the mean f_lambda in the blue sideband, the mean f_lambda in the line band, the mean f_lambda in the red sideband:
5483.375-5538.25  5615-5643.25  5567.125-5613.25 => 2.4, 63.2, 61.5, 65.7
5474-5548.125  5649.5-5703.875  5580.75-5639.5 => 1.8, 63.3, 63.3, 66.5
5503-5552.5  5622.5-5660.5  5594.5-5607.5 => 0.8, 64.4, 61.6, 66.5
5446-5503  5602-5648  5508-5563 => -1.6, 61.4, 65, 65.7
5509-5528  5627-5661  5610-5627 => 0.5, 63.3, 64.2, 66.7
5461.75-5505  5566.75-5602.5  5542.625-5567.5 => -2.0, 62.1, 65.8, 60.2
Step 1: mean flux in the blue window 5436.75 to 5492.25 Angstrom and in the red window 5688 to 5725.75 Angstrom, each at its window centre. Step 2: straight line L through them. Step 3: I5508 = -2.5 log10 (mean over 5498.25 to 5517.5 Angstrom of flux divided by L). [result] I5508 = 0.023 mag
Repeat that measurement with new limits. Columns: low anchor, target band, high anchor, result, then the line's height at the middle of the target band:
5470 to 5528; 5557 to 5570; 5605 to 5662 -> 0.011 mag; 64.1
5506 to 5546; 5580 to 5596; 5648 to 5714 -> 0.094 mag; 65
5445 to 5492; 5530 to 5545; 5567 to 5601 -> -0.088 mag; 60.6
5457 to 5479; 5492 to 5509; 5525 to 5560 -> 0.027 mag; 63.5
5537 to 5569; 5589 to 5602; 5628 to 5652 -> 0.124 mag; 66.3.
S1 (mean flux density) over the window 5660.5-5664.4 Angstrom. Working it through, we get 64.9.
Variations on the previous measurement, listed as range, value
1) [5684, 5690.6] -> 66.3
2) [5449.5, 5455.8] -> 59.2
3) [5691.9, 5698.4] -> 67.1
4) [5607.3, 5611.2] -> 67.8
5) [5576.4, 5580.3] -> 62.8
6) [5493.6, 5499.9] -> 62.5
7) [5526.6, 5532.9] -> 63.8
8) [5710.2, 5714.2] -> 65.4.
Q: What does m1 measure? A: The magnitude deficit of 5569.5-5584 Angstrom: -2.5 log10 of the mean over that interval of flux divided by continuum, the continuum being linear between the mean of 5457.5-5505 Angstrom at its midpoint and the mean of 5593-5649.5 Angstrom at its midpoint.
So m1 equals 0.038 mag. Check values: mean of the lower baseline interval 62.1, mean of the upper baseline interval 64.8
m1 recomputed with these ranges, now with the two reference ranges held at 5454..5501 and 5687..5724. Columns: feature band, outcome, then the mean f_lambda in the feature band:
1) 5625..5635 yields -0.03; 67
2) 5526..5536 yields -0.02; 64.4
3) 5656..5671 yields 0.01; 65.4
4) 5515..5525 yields -0.04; 65.1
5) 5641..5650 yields -0.02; 66.9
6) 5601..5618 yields 0.01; 64.3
